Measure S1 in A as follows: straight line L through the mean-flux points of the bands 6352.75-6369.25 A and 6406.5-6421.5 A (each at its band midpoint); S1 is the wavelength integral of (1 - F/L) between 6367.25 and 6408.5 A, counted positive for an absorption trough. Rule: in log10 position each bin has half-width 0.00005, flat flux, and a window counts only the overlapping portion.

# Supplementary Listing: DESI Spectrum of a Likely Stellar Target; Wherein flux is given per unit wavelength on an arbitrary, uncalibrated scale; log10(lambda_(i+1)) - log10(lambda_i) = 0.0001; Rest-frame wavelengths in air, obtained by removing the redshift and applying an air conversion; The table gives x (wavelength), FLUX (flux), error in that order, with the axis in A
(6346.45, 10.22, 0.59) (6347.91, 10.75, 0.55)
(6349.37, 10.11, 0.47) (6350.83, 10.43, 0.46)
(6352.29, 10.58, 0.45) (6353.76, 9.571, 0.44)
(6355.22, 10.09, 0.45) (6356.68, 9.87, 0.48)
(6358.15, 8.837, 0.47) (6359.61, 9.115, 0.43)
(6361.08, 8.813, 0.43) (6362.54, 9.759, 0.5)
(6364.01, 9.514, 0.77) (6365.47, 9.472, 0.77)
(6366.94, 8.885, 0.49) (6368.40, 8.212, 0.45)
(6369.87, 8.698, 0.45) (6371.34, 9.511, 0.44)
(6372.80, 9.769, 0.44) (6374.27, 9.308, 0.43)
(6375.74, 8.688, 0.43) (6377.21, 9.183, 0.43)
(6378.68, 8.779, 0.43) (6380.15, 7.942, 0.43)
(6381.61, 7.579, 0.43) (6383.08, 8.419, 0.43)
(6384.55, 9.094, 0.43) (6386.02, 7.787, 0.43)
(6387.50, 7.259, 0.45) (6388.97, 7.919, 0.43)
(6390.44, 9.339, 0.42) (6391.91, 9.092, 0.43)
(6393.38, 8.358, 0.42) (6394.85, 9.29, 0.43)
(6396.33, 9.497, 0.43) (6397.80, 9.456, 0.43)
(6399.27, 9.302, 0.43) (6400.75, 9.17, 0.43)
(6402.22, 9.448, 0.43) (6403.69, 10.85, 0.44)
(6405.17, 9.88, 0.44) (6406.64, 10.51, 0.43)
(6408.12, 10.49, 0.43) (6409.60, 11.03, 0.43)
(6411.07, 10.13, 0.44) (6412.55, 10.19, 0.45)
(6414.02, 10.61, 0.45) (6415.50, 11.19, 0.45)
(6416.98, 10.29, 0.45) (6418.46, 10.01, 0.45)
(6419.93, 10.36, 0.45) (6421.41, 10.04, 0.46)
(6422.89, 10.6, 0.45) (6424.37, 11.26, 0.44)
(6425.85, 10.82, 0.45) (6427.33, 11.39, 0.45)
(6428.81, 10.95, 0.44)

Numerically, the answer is 3.6 A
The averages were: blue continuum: 9.3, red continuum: 10.5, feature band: 9.02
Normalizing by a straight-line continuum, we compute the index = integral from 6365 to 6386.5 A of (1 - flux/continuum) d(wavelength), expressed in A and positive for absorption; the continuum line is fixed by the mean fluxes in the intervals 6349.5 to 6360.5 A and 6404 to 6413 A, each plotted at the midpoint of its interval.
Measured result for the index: 2.71 A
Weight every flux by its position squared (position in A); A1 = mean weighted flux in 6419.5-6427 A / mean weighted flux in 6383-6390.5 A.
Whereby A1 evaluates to 1.32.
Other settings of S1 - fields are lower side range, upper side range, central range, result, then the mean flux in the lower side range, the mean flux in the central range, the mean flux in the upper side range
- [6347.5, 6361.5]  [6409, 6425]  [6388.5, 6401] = 1.5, 9.82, 9.07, 10.5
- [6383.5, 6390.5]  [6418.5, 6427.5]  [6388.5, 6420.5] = -1.6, 8.18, 9.85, 10.7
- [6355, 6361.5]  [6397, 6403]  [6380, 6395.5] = 1.6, 9.31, 8.39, 9.37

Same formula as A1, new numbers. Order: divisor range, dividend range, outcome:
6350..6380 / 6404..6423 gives 1.13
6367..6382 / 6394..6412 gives 1.14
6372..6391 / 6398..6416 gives 1.20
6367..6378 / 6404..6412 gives 1.17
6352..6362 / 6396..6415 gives 1.08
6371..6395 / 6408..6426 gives 1.23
